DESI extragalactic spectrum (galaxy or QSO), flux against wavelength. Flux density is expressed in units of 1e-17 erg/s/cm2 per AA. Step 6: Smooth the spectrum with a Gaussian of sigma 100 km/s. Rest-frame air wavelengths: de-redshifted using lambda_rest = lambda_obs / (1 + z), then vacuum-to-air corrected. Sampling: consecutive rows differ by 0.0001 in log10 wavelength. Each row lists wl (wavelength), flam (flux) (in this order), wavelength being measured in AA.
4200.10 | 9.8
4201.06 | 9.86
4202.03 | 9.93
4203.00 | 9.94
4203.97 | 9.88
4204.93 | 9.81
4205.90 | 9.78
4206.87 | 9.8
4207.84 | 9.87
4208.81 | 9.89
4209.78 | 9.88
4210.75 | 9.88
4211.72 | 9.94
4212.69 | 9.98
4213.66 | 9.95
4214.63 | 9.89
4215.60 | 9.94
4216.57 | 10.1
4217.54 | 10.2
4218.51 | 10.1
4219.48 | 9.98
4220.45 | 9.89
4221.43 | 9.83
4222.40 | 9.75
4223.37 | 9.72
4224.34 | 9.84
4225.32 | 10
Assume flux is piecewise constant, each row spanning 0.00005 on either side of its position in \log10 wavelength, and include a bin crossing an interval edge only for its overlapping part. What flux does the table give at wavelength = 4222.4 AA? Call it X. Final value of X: 9.75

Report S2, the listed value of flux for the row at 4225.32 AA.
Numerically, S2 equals 10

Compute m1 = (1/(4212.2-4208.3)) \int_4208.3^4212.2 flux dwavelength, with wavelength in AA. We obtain 9.89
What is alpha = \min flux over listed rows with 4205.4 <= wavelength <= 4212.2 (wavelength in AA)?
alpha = 9.78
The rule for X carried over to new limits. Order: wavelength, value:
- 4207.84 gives 9.87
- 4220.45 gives 9.89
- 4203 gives 9.94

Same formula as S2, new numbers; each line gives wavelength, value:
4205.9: 9.78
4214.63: 9.89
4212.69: 9.98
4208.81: 9.89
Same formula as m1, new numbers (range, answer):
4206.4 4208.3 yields 9.83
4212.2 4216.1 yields 9.94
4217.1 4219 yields 10.2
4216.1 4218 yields 10.2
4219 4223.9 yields 9.84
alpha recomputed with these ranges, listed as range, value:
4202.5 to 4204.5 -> 9.88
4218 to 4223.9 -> 9.72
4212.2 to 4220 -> 9.89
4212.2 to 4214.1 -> 9.95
